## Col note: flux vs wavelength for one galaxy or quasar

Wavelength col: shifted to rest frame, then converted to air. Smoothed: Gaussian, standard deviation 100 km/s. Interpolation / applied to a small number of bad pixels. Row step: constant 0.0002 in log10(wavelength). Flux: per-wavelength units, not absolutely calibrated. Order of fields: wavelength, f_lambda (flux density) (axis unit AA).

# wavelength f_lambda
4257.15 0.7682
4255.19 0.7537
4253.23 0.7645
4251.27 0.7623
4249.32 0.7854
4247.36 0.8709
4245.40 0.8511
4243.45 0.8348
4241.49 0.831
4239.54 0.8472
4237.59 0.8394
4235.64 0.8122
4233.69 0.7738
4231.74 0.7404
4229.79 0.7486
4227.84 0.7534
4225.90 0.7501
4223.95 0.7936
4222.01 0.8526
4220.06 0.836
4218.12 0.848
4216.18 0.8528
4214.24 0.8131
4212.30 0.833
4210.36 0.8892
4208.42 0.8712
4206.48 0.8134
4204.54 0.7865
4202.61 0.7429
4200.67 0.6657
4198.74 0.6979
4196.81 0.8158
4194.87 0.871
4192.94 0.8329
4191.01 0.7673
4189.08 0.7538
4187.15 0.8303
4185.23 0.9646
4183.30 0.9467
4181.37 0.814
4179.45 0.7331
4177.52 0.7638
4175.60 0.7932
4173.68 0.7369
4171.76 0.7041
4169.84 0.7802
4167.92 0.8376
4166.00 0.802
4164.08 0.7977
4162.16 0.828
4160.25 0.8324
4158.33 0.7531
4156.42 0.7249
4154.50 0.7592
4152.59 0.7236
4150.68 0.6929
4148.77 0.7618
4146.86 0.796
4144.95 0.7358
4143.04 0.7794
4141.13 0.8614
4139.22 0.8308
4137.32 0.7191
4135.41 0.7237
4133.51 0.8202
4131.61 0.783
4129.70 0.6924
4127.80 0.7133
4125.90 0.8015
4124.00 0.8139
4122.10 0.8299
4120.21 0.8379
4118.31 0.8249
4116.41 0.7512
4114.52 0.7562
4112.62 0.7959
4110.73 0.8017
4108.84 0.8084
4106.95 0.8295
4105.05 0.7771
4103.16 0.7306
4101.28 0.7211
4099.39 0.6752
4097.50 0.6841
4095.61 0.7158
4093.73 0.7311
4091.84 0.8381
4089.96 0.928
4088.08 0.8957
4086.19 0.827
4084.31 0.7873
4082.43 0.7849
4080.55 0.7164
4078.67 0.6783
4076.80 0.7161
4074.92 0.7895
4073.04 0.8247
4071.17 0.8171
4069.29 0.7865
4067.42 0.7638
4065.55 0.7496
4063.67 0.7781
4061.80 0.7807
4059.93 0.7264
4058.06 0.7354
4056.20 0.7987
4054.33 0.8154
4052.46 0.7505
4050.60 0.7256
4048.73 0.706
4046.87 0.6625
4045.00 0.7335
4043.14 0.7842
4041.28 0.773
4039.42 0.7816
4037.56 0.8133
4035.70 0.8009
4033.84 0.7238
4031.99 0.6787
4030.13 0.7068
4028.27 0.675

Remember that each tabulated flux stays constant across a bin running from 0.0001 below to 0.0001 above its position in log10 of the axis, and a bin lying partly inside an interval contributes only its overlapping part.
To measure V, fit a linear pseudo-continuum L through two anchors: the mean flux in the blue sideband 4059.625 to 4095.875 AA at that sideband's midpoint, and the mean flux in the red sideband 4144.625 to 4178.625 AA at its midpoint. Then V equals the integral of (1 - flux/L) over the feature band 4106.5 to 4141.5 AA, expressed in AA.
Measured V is -0.54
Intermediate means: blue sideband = 0.784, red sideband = 0.768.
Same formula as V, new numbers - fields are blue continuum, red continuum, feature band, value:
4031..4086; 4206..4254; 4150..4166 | 0.5 AA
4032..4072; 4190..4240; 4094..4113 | 0.5 AA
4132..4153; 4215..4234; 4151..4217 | -1.2 AA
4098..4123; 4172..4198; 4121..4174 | 1.5 AA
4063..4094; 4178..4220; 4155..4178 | 0.8 AA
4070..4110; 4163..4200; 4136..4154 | 0.6 AA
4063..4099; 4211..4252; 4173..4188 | -0.4 AA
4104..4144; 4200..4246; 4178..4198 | -0.7 AA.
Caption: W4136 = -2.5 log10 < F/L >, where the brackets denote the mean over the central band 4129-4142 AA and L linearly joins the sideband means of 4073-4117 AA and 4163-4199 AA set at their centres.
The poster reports 0.02 mag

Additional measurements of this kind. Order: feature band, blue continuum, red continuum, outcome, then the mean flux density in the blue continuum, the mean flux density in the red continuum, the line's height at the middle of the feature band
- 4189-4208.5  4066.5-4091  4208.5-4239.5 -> 0.04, 0.794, 0.812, 0.809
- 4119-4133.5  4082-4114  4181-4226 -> 0.01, 0.784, 0.82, 0.793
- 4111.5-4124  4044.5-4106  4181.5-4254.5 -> -0.03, 0.762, 0.812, 0.777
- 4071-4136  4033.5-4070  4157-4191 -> 0.00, 0.76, 0.802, 0.778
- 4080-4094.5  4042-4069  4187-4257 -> -0.08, 0.752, 0.802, 0.761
